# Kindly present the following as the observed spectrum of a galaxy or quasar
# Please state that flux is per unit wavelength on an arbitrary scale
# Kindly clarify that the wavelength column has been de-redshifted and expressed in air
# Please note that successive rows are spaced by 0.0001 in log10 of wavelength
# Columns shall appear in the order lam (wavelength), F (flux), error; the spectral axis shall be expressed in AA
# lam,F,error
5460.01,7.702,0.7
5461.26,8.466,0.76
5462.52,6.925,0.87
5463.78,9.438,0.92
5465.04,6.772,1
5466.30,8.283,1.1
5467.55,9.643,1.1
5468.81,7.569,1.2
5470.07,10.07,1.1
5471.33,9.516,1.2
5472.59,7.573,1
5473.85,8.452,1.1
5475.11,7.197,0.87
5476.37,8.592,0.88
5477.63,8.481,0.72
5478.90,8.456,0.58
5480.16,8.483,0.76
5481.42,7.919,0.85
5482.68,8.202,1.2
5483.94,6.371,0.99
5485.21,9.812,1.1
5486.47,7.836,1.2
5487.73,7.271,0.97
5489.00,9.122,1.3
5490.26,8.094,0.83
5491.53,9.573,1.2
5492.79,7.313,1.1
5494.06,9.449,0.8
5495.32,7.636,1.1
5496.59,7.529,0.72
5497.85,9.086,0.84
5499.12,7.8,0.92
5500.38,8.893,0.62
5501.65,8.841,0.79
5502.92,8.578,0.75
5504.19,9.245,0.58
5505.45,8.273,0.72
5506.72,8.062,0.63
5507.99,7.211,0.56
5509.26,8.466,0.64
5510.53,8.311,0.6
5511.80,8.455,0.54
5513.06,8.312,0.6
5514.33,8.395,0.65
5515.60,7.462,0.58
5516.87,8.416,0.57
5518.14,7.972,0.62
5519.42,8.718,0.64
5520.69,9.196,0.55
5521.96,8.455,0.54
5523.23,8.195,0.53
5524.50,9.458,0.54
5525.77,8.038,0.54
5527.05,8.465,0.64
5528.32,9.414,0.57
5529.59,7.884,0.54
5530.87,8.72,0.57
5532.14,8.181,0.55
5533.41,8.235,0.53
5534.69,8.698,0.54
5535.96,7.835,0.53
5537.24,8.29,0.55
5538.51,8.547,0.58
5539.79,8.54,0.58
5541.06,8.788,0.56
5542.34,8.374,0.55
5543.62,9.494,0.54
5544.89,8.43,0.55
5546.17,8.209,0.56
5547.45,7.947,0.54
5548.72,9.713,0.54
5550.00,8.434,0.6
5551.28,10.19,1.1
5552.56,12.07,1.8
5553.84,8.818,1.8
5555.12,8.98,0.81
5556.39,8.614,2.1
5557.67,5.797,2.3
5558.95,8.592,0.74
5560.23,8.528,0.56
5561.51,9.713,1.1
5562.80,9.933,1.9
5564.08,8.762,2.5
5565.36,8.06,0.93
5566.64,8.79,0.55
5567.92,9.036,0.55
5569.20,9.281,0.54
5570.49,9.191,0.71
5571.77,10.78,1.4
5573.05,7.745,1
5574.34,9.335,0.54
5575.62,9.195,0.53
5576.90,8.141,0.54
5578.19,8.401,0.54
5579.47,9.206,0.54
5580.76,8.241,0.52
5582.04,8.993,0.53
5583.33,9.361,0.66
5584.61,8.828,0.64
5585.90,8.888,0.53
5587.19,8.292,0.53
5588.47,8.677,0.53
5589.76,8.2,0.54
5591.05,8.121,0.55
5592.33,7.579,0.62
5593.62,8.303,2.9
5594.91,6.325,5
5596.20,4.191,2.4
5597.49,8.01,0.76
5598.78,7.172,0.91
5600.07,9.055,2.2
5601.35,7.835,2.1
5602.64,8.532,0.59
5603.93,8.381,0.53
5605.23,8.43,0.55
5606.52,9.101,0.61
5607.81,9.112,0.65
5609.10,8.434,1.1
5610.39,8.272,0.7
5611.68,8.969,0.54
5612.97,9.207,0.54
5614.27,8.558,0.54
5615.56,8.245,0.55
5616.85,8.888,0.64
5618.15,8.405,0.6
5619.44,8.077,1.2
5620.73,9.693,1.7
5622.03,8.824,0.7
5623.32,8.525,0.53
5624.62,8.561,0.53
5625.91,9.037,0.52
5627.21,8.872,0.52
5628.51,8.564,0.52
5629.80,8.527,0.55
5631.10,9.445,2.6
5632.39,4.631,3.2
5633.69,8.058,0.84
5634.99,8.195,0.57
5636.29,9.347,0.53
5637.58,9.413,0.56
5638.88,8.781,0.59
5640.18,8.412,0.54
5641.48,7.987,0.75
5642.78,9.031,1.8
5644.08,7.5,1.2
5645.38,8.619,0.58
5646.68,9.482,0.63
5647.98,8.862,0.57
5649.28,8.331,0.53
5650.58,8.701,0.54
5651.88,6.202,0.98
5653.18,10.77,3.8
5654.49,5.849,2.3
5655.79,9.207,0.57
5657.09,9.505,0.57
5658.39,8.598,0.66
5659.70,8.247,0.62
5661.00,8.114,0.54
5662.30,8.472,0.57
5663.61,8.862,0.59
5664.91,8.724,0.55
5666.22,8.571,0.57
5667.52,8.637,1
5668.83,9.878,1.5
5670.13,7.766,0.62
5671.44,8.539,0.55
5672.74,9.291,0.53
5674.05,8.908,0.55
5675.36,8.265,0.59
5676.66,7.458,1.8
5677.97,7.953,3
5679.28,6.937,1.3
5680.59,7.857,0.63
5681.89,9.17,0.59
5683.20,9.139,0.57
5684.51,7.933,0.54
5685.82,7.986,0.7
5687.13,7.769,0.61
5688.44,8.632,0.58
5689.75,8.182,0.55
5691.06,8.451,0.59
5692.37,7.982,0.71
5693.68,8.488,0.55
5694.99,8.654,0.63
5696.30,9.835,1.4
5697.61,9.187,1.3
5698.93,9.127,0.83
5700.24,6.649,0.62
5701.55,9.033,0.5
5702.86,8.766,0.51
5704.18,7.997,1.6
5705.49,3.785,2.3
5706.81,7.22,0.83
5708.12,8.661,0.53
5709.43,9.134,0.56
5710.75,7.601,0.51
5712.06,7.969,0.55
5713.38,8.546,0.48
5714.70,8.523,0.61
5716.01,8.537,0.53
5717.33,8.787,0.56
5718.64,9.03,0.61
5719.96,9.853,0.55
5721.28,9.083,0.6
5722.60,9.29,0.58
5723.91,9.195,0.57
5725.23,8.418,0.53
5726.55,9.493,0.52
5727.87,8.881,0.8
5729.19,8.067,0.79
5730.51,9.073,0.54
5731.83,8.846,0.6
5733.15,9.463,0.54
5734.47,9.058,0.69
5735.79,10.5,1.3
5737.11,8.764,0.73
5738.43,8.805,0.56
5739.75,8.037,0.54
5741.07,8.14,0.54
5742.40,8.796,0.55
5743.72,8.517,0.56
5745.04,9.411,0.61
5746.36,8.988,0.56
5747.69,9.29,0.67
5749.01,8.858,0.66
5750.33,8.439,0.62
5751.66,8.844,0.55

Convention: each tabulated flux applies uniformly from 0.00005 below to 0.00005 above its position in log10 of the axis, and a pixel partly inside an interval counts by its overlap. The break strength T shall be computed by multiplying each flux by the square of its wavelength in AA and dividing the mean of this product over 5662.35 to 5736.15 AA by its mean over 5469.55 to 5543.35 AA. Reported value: 1.1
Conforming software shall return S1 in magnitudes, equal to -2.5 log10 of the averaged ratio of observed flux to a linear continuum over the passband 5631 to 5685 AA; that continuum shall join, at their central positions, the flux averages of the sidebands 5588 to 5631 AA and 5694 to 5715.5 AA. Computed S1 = -0.02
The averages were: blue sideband 8.34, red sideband 8.18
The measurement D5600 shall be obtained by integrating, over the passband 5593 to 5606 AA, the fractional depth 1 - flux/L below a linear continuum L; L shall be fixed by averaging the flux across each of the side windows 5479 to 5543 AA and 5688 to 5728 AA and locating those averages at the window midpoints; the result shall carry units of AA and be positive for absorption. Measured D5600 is 1.2 AA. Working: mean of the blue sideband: 8.37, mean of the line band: 7.63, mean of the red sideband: 8.48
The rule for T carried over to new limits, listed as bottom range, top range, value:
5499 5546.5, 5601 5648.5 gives 1.05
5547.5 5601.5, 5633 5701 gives 1.02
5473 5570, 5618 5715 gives 1.04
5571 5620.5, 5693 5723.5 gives 1.04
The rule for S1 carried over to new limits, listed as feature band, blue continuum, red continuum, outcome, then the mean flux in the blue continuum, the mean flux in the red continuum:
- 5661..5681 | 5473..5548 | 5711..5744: 0.041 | 8.37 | 8.85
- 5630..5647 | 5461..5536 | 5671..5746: 0.014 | 8.36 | 8.52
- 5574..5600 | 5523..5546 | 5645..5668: 0.046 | 8.53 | 8.54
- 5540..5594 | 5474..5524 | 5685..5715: -0.070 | 8.3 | 8.17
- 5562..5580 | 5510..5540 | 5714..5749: -0.056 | 8.42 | 8.95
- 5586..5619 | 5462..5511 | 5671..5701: 0.021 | 8.32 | 8.37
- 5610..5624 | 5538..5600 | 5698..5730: -0.021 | 8.6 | 8.41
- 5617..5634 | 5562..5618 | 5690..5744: 0.014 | 8.51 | 8.59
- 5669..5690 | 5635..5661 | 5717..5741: 0.058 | 8.55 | 9.02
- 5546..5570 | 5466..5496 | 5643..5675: -0.059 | 8.37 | 8.57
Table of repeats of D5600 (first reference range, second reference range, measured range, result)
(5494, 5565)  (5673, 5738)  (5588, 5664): 1.5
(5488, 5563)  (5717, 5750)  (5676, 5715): 3.3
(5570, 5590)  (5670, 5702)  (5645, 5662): 0.0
